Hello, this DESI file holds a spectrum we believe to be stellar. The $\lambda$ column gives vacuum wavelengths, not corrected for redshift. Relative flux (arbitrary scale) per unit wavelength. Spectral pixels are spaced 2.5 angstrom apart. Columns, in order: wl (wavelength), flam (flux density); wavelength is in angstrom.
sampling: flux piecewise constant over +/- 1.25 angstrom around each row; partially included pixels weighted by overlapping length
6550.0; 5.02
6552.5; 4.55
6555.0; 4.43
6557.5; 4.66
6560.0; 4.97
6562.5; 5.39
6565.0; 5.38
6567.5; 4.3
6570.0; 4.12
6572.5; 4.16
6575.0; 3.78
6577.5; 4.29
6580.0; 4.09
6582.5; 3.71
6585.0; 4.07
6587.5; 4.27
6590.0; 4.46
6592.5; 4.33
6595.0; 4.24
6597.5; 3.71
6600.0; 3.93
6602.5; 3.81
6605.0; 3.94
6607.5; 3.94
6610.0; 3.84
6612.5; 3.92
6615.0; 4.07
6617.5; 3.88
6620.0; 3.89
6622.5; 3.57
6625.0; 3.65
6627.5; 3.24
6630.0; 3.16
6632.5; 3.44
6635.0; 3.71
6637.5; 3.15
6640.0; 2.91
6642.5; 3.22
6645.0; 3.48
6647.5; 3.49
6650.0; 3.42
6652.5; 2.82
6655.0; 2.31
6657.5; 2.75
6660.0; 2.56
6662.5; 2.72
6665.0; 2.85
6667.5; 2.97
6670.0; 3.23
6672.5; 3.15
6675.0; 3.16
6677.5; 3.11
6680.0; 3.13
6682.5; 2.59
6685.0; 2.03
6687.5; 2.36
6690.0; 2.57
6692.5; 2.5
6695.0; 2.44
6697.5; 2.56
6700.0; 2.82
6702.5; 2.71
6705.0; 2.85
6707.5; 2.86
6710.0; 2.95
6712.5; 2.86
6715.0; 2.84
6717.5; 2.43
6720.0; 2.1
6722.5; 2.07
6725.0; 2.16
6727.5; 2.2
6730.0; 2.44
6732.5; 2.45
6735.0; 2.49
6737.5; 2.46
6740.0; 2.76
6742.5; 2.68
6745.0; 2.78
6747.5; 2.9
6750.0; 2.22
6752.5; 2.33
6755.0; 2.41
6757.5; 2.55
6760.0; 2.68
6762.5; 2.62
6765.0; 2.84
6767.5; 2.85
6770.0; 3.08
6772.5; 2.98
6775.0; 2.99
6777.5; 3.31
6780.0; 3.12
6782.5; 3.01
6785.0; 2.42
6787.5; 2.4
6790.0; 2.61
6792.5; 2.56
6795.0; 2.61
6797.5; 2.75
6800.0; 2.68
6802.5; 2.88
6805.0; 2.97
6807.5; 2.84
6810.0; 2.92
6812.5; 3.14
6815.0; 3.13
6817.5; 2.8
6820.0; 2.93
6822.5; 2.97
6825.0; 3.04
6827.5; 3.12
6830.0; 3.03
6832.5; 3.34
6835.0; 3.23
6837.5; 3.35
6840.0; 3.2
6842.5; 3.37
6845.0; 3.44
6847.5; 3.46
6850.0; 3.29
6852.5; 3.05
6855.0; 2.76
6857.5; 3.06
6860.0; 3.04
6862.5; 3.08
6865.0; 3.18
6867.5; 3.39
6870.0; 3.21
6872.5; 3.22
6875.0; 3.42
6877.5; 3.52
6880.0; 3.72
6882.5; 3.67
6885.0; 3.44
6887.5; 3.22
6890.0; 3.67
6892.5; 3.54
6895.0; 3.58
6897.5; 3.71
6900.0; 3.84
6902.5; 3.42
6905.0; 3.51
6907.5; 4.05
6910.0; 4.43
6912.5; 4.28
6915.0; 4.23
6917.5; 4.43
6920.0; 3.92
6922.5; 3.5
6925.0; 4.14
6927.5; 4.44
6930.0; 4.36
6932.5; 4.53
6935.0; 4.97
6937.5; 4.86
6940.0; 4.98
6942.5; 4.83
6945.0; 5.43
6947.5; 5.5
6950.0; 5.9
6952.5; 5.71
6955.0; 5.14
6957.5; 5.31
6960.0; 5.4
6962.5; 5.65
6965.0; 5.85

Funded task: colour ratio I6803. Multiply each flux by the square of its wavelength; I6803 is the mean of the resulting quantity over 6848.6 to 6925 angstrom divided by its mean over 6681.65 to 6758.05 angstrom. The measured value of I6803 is 1.48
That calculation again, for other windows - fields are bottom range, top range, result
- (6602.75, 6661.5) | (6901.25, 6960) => 1.48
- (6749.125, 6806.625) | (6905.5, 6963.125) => 1.82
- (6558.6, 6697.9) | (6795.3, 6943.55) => 1.08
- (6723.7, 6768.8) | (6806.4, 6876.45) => 1.27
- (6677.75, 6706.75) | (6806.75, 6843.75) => 1.23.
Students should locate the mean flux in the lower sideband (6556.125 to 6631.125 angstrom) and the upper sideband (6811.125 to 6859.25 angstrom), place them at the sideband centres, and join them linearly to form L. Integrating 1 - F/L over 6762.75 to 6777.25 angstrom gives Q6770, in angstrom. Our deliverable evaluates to 1.9 angstrom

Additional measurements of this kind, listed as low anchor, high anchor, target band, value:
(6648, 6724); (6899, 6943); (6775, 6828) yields 9.33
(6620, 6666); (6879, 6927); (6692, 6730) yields 8.84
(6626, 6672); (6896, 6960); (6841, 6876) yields 8.14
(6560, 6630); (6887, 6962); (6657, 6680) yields 6.62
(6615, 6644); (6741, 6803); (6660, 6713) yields 6.61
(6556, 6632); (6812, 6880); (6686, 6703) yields 5.36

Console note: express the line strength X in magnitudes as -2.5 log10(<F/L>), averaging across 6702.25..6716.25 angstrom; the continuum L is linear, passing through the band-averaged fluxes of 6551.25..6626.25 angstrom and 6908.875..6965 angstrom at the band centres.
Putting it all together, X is 0.47 mag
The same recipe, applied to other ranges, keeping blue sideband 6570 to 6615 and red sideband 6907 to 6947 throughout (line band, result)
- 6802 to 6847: 0.366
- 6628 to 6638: 0.209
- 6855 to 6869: 0.375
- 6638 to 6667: 0.356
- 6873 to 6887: 0.249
